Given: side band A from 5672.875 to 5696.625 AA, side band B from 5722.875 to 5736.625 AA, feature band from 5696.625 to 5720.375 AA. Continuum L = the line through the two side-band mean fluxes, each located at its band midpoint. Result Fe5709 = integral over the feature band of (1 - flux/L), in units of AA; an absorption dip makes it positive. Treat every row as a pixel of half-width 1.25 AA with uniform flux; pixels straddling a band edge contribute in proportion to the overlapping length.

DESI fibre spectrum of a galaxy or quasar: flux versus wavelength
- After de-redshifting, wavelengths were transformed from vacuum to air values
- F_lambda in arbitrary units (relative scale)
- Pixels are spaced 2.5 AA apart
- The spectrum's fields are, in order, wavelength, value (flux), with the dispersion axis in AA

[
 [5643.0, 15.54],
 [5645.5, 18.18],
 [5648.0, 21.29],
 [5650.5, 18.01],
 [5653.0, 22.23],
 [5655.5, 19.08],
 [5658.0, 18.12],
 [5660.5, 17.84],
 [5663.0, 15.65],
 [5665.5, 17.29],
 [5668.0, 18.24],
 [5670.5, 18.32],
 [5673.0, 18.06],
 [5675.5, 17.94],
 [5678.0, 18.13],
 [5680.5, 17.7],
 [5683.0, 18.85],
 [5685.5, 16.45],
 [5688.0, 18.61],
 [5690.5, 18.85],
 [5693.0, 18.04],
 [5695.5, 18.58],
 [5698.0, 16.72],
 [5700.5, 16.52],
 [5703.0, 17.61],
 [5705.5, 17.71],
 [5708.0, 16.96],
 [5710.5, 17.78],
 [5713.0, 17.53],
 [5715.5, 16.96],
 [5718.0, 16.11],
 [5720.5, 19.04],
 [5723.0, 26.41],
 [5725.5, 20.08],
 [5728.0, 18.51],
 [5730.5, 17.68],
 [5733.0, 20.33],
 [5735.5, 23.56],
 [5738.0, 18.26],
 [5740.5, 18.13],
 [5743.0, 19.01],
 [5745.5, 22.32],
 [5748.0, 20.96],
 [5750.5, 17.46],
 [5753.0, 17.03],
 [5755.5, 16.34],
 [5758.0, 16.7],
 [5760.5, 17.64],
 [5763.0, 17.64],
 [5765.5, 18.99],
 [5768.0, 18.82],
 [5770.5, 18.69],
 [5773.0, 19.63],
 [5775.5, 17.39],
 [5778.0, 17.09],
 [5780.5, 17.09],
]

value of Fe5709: 2.74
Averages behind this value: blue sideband 18.1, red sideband 20.6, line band 17.2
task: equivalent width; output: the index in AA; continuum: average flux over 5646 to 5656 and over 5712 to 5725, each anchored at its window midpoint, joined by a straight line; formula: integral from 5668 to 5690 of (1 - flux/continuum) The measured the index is 1.9 AA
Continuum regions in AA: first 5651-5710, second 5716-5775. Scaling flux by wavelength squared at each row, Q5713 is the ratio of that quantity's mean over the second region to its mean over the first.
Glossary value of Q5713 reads 1.08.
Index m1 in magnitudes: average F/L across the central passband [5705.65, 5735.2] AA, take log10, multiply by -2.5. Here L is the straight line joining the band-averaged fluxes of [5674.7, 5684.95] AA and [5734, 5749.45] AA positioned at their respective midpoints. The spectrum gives 0.03 mag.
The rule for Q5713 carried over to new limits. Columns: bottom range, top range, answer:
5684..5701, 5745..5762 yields 1.05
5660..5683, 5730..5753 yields 1.14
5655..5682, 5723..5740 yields 1.16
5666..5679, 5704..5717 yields 0.97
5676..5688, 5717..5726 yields 1.17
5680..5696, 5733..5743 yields 1.12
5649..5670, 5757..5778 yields 1.03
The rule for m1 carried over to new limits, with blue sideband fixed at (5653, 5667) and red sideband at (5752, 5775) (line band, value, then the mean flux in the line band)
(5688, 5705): 0.012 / 17.8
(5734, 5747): -0.132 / 20.3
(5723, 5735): -0.126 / 20.2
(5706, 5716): 0.038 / 17.4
